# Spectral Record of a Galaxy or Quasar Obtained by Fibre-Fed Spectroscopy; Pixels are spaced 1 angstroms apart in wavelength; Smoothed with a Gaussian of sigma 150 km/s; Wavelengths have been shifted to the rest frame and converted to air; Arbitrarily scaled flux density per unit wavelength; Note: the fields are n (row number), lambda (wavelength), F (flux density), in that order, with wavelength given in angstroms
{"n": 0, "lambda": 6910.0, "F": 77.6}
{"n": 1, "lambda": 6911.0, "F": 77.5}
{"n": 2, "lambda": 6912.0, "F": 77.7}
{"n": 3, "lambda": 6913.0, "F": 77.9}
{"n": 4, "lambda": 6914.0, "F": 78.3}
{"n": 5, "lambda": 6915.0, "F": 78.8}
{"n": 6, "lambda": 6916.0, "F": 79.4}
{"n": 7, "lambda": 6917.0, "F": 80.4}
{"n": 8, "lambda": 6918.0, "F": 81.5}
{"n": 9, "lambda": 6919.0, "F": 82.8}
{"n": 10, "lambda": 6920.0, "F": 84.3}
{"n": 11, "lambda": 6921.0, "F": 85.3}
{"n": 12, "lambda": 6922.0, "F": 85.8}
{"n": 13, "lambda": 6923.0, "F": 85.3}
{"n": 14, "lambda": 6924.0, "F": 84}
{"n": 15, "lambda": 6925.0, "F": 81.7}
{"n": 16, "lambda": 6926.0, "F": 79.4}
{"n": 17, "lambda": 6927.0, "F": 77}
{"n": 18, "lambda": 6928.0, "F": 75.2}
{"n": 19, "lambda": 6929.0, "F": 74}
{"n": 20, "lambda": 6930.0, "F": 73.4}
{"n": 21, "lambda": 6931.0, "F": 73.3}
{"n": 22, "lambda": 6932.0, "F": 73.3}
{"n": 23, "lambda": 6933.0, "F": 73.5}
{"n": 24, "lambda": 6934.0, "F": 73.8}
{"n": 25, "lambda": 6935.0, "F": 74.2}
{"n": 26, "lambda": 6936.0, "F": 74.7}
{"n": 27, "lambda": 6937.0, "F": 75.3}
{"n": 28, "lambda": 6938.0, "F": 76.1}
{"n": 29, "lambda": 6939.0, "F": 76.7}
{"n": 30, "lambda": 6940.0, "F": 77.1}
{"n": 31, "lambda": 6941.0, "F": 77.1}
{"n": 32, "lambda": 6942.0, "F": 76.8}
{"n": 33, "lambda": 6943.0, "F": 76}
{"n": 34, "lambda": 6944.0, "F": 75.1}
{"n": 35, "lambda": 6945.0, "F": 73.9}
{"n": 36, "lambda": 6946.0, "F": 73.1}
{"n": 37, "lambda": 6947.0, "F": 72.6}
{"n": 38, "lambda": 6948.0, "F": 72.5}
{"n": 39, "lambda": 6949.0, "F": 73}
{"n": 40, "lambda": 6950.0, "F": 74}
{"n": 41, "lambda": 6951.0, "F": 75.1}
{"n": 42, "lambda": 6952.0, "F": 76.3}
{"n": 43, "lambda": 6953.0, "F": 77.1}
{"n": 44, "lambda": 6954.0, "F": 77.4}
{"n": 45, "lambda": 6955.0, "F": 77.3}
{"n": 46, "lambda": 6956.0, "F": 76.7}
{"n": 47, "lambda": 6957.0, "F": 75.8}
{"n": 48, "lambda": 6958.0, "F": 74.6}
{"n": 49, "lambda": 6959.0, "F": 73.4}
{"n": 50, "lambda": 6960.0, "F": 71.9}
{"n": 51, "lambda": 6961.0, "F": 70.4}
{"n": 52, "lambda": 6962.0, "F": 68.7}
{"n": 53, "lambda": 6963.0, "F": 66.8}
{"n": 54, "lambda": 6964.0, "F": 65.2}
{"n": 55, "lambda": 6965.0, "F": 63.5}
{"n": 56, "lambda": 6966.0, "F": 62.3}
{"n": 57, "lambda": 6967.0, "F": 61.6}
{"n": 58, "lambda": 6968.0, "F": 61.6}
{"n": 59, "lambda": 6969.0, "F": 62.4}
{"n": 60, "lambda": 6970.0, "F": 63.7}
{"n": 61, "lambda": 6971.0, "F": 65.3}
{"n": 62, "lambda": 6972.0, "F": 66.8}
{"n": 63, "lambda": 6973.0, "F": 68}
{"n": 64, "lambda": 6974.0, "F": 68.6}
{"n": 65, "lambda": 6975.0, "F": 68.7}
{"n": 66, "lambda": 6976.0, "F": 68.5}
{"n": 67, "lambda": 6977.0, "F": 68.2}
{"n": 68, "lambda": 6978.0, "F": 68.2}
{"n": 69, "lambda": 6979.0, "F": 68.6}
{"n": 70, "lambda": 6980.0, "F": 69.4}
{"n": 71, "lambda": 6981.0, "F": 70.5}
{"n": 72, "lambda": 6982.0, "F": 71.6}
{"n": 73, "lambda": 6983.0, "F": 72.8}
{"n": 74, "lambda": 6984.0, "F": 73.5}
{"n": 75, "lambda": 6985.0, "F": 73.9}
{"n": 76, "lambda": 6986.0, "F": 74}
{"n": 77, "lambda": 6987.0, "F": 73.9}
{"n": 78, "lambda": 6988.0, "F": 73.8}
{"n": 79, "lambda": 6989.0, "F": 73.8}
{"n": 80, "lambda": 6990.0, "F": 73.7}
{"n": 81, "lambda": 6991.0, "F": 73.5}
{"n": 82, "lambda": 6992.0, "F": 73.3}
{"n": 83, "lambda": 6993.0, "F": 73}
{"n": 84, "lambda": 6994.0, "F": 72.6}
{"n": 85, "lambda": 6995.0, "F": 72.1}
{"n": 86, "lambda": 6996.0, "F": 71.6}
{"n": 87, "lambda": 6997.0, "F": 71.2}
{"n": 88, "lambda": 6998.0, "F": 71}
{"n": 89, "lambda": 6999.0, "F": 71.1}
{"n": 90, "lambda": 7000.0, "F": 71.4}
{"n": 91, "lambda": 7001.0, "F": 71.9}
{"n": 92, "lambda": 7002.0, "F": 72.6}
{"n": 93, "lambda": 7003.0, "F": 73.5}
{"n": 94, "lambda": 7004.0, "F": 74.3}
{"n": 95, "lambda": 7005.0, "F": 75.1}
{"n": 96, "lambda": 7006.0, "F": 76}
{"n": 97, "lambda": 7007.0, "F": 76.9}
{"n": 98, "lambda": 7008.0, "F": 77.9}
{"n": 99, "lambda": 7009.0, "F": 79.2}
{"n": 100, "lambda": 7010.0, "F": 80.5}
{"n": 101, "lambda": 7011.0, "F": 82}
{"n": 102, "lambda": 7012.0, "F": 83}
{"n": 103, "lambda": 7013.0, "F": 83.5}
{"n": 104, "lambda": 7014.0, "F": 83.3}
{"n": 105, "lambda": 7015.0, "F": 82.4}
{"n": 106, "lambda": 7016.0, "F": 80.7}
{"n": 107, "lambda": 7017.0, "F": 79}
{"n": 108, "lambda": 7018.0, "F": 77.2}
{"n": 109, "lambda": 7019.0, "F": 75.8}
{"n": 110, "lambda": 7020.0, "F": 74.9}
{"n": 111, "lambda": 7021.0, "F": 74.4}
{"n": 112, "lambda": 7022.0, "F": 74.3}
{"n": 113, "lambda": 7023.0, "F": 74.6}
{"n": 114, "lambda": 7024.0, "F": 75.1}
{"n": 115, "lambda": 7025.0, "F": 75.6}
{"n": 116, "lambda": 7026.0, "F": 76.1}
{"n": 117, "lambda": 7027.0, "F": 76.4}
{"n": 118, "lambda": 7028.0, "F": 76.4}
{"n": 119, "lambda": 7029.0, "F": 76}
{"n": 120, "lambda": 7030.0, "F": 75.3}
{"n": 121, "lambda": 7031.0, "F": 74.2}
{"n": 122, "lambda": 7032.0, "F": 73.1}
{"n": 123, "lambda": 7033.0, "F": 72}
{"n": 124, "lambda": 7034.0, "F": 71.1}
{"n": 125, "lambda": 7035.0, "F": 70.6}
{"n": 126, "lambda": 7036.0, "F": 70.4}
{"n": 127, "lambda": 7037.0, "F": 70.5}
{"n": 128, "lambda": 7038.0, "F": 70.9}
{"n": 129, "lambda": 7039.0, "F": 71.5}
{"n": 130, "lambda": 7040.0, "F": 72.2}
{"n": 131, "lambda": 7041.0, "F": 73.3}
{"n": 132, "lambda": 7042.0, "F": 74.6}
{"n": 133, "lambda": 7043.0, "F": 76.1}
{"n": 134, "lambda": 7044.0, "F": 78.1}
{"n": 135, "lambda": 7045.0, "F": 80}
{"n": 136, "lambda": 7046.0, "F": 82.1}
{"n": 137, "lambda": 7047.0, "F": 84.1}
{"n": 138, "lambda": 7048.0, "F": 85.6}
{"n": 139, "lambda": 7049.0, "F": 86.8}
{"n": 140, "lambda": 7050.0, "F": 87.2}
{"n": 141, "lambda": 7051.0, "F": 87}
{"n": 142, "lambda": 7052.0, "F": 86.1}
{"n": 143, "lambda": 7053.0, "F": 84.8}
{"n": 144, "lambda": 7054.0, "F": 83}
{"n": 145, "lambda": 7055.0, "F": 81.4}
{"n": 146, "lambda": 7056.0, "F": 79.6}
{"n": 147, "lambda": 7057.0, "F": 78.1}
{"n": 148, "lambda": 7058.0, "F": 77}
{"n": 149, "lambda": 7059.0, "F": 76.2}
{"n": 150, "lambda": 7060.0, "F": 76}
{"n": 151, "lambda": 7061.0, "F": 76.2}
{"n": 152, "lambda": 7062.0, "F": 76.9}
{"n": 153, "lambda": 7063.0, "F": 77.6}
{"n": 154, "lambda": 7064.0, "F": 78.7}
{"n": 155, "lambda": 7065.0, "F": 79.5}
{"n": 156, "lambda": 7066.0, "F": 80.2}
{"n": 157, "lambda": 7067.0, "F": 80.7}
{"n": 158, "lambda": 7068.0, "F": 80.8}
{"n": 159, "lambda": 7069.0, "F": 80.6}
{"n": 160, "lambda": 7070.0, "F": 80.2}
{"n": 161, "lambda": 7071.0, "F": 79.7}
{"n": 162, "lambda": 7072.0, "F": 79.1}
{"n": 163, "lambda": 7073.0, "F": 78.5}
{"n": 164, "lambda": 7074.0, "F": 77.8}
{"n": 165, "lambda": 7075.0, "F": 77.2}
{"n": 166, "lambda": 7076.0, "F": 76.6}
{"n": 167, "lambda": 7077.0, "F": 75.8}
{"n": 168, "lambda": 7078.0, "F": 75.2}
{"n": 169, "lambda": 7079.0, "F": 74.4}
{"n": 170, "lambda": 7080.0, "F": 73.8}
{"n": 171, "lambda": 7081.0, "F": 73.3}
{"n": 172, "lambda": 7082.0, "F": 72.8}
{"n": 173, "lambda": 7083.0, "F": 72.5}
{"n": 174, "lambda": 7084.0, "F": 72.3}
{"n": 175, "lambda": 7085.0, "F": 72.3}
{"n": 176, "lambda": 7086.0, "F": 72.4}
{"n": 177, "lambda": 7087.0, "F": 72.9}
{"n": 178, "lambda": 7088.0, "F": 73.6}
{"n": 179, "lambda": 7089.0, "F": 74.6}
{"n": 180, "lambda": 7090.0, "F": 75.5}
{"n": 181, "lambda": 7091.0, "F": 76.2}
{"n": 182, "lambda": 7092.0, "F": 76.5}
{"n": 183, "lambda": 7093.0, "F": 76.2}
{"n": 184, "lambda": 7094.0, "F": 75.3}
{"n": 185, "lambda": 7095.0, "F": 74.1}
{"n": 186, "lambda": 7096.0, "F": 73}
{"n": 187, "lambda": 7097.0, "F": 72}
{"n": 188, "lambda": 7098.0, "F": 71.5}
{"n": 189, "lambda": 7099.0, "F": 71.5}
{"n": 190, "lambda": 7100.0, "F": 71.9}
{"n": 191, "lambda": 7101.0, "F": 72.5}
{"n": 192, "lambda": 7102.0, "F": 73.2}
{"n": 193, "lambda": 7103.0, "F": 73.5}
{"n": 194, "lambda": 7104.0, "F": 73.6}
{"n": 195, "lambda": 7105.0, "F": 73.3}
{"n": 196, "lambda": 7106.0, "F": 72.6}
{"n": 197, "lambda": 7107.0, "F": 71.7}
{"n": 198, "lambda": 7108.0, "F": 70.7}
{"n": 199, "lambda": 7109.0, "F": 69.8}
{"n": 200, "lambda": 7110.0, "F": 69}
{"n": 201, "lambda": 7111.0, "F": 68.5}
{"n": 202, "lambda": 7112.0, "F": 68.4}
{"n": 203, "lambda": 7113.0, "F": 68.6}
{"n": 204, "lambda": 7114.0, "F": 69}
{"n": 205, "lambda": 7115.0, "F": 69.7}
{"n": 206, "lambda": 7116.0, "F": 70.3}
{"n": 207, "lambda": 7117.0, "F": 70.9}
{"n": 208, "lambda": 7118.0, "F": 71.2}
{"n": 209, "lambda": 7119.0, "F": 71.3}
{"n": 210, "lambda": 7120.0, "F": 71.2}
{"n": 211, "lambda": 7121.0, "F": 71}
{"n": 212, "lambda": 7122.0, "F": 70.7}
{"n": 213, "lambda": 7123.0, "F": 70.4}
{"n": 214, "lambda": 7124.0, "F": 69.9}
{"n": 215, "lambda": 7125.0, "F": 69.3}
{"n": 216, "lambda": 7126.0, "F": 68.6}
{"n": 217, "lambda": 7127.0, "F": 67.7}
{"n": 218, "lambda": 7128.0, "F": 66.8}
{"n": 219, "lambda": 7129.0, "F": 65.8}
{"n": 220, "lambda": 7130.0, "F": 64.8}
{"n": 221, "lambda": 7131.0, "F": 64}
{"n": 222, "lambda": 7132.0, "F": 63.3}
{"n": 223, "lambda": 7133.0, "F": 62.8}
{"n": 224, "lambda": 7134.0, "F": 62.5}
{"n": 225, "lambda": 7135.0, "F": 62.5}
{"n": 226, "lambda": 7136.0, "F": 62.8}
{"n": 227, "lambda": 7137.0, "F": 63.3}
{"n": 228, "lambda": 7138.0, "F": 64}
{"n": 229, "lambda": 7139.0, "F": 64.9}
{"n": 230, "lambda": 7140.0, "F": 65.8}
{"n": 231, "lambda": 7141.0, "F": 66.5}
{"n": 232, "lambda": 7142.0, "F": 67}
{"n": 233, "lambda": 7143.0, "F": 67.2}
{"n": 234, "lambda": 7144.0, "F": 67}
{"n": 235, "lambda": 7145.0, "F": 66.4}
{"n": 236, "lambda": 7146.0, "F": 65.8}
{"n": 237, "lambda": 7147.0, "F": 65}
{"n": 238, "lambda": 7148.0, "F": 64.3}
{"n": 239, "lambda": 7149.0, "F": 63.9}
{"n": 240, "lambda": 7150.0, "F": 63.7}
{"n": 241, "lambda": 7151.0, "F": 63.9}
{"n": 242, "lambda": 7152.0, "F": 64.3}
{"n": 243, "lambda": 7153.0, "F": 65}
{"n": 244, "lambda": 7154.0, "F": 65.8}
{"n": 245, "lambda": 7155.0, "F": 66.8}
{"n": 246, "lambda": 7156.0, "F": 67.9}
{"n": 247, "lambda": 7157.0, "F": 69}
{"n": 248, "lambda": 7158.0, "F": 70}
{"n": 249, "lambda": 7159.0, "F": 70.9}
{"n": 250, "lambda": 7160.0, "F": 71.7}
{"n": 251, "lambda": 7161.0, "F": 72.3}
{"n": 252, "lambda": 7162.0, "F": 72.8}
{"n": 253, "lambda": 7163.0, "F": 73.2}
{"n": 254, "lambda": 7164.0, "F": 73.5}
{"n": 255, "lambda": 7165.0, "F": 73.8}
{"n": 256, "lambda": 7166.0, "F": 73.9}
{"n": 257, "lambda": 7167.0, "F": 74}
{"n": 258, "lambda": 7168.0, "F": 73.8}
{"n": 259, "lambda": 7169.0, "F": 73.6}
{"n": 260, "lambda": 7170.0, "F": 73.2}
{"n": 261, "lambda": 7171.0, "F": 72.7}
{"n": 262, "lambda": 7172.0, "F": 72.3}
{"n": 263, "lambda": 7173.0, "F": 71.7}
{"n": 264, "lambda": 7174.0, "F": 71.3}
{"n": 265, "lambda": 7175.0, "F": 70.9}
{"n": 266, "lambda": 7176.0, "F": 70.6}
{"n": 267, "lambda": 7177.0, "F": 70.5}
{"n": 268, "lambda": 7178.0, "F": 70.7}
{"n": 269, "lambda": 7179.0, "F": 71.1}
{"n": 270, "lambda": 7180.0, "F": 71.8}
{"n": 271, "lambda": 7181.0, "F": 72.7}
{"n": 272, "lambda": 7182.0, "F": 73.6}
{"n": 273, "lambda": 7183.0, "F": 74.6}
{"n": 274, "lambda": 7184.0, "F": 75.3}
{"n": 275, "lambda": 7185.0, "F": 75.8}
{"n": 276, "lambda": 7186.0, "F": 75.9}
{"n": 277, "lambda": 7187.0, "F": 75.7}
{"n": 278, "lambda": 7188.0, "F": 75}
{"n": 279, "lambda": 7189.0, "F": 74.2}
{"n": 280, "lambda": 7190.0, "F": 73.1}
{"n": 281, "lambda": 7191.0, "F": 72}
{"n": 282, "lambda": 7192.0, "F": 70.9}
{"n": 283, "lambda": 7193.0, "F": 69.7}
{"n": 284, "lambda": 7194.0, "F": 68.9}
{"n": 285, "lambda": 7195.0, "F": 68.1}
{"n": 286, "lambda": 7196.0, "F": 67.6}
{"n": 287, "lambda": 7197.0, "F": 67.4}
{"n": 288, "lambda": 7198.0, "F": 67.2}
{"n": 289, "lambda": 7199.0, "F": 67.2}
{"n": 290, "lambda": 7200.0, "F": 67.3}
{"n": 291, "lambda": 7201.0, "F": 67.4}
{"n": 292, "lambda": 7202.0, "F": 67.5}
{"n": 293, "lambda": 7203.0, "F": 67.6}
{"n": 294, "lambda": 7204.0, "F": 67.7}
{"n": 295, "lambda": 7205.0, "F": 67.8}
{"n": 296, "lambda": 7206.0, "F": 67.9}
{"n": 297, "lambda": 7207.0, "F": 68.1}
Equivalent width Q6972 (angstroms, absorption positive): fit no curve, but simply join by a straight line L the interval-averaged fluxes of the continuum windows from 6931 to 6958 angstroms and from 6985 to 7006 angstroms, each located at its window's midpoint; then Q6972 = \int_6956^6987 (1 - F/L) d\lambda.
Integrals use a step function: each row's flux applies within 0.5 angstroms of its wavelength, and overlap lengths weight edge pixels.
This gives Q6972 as 2.2 angstroms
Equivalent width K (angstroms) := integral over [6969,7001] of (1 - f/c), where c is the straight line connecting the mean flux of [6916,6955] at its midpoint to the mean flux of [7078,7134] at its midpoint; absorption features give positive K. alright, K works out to 2.0 angstroms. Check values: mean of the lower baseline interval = 77.1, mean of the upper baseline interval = 71.1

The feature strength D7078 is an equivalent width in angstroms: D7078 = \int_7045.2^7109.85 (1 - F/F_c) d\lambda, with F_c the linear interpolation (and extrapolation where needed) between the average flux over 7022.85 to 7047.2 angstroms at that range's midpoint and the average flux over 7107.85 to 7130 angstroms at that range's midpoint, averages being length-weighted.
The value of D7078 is -4.3 angstroms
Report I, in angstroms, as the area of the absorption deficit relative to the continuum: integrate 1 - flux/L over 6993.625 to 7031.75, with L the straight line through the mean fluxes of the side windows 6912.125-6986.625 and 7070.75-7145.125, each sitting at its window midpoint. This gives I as -1.8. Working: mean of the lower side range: 73.7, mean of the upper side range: 70.8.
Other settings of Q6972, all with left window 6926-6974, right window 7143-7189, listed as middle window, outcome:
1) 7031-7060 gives -2.58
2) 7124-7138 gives 1.15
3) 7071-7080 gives -0.70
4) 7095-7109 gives -0.25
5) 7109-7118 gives 0.20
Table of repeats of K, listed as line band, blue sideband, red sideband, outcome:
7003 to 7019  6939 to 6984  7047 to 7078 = -0.8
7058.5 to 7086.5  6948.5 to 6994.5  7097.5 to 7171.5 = -2.9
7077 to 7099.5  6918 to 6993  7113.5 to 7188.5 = -1.0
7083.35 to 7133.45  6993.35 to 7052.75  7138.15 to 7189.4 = 1.2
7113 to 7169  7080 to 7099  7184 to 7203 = 3.3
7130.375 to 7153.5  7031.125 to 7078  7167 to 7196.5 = 3.0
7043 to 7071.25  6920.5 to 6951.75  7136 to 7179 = -3.3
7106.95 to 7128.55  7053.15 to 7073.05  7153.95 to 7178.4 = 1.6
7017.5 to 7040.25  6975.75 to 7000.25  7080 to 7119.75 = -0.6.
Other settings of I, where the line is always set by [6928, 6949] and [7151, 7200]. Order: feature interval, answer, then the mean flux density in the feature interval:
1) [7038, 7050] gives -0.9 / 78.6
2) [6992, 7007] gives 0.2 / 72.8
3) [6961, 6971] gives 1.3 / 64.4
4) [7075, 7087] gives -0.2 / 73.9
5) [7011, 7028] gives -1.0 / 78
